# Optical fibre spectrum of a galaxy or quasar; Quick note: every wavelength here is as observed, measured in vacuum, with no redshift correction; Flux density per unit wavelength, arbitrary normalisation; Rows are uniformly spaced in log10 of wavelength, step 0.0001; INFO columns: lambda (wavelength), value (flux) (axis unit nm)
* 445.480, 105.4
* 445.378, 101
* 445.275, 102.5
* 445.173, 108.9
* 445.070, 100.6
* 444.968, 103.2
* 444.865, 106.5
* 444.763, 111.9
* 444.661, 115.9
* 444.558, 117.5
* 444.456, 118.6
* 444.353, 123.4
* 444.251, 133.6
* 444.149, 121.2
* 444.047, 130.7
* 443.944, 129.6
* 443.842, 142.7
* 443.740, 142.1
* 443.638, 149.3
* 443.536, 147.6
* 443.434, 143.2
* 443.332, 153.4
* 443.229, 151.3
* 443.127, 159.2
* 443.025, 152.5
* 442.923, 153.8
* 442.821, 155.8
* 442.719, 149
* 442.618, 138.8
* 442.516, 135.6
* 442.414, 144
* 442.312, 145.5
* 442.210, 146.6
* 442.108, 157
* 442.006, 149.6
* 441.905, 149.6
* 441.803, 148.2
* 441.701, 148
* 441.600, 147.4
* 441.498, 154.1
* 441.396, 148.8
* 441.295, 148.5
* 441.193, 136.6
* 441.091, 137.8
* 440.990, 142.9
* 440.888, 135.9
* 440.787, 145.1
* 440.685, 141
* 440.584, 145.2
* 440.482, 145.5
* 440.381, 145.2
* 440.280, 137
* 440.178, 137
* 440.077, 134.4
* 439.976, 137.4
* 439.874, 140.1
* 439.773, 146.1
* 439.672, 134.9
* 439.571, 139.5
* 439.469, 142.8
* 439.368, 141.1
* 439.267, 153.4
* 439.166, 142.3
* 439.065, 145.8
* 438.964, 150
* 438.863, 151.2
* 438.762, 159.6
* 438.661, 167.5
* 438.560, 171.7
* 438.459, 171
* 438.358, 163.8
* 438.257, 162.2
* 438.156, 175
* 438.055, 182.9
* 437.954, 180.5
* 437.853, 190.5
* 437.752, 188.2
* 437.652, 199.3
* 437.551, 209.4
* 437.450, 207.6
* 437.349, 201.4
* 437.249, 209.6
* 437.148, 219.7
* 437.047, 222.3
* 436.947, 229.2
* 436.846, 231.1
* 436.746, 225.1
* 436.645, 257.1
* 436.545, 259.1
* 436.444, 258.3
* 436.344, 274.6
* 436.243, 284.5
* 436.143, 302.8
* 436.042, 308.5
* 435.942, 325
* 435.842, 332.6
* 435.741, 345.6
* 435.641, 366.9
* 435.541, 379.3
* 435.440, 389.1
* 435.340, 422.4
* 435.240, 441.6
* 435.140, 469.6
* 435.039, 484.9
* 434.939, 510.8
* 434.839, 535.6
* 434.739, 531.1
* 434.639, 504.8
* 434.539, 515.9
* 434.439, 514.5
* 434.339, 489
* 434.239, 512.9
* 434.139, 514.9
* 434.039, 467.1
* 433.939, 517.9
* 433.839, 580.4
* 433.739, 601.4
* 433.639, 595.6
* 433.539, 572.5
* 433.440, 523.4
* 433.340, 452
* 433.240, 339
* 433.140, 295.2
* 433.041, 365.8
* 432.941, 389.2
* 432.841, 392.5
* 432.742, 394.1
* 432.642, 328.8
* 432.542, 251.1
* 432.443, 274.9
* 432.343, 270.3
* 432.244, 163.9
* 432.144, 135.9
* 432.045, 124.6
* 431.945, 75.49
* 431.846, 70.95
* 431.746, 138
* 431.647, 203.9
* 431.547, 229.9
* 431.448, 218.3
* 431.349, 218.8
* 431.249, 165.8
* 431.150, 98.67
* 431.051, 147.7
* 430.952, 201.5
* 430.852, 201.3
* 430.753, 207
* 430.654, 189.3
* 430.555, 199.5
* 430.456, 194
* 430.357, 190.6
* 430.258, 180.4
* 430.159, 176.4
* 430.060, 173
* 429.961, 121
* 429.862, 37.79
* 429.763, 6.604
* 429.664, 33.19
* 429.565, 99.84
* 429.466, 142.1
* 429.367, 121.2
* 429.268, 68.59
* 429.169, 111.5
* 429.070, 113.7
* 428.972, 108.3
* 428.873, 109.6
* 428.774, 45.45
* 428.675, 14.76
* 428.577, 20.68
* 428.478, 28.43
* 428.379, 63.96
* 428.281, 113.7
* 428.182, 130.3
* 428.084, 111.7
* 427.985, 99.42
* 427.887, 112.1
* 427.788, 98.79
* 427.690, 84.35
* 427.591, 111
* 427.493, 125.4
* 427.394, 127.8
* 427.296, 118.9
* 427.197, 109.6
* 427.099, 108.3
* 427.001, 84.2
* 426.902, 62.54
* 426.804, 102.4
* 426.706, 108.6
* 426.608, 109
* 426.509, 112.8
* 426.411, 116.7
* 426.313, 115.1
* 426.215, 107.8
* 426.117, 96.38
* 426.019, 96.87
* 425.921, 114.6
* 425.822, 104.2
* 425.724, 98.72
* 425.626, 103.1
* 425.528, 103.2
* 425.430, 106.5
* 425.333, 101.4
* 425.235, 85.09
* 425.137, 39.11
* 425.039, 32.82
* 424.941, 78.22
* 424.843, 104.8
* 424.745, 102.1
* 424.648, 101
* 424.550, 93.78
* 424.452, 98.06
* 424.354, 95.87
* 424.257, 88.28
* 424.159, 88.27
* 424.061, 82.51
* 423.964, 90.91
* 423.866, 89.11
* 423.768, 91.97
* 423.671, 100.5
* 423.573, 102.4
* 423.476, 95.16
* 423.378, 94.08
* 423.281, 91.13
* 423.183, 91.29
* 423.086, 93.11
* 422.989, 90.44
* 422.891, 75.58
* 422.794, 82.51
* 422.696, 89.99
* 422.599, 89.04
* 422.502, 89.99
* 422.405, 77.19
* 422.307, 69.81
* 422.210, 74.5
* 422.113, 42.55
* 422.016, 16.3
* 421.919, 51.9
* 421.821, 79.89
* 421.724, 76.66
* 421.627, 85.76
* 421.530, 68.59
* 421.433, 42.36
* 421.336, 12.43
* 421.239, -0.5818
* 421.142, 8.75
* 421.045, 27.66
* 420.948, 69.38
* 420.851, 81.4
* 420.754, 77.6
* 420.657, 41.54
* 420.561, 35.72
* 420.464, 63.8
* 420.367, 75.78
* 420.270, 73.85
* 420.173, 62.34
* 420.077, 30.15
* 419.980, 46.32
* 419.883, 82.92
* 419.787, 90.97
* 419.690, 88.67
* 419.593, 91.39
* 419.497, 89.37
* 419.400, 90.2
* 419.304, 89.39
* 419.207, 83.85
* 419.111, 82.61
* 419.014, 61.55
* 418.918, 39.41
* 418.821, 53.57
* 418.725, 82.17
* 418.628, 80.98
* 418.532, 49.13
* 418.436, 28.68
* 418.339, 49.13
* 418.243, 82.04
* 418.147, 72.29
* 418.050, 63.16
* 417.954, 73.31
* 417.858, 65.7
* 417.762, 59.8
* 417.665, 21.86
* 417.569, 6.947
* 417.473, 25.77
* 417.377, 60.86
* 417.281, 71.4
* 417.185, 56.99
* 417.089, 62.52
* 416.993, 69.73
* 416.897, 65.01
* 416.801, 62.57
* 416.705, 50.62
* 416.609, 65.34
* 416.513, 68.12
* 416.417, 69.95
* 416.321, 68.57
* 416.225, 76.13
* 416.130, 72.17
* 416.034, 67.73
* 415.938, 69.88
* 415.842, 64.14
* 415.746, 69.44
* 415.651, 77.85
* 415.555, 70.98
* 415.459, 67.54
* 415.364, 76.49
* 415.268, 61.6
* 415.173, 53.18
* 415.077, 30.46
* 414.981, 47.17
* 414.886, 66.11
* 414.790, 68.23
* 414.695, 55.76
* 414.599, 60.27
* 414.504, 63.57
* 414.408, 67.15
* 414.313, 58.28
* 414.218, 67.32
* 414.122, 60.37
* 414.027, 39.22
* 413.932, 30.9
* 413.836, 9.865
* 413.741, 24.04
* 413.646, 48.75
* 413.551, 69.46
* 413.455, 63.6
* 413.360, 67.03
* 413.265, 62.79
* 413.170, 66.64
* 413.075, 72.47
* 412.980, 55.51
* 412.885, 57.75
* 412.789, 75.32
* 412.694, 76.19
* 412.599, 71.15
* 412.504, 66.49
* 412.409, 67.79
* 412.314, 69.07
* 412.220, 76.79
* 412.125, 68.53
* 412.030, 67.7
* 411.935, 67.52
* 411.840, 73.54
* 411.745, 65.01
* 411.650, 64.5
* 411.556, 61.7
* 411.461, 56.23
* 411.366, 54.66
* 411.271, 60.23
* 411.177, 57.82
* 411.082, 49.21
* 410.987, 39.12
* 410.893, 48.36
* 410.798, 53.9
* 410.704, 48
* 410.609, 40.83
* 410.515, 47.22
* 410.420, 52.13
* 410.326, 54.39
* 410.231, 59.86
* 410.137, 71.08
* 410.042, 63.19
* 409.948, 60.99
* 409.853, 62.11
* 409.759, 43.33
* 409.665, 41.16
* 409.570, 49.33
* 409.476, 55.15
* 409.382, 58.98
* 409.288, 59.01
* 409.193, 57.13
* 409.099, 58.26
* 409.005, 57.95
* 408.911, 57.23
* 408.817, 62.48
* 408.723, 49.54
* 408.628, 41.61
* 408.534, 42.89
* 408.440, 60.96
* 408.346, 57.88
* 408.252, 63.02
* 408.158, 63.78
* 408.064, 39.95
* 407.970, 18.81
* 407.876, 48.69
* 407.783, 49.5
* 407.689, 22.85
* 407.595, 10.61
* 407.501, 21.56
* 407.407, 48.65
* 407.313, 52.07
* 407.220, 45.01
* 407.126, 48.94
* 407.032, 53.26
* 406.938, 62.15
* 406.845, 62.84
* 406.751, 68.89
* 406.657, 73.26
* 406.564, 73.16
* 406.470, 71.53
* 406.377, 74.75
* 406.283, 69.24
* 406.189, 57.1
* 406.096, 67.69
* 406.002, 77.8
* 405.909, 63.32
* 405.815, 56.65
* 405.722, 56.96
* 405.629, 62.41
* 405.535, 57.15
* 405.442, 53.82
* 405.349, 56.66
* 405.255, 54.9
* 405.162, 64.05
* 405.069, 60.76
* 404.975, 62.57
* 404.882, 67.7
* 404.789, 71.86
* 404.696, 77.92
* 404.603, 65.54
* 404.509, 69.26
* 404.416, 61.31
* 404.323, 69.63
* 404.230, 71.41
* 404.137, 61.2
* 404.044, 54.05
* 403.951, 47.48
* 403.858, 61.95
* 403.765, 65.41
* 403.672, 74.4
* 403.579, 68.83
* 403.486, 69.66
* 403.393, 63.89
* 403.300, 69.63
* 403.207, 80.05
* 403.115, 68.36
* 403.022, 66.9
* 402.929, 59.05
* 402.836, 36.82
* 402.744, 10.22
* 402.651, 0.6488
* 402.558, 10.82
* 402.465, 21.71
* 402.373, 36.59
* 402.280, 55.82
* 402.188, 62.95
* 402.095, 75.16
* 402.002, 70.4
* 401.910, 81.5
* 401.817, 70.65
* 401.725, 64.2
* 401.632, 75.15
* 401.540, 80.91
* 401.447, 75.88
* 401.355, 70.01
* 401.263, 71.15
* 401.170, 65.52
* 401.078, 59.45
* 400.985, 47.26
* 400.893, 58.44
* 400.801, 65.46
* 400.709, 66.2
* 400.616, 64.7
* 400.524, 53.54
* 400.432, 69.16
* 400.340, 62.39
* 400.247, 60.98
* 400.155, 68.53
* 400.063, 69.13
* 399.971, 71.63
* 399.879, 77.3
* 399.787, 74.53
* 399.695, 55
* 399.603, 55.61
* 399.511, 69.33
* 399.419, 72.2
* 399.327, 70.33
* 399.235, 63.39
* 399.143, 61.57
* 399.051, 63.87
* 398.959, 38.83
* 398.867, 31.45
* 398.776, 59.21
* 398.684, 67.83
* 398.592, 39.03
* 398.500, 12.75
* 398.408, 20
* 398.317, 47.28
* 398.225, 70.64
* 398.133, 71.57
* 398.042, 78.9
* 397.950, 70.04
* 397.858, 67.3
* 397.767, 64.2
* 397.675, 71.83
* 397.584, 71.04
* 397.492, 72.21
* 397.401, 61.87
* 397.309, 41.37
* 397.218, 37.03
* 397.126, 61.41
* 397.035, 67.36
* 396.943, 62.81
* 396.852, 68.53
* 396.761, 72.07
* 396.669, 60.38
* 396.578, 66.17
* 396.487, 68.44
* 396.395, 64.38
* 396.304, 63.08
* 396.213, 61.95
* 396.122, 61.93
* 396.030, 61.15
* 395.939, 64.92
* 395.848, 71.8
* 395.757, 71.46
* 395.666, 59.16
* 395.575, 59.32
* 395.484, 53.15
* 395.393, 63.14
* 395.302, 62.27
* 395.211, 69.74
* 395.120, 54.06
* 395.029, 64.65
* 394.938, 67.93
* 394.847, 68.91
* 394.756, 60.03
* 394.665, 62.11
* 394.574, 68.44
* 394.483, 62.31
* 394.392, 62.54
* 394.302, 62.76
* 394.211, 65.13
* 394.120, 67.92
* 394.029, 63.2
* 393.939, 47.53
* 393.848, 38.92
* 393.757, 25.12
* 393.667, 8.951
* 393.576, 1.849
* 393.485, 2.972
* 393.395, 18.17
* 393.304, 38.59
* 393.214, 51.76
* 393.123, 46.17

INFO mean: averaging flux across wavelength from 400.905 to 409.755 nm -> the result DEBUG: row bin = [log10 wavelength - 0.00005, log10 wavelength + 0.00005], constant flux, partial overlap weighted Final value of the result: 57.5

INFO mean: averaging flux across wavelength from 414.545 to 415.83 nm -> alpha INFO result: 62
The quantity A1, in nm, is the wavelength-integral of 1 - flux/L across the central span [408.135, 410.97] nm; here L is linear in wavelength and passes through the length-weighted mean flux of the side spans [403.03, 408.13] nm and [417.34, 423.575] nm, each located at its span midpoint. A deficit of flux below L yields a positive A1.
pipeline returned 0.300 nm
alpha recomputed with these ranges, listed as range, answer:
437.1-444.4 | 154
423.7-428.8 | 93.1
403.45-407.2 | 64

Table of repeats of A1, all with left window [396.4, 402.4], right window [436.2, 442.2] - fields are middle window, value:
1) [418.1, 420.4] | 0.928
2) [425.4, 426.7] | 0.279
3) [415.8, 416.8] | 0.384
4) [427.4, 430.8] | 0.806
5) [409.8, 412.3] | 0.948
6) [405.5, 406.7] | 0.217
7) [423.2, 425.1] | 0.584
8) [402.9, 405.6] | 0.392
